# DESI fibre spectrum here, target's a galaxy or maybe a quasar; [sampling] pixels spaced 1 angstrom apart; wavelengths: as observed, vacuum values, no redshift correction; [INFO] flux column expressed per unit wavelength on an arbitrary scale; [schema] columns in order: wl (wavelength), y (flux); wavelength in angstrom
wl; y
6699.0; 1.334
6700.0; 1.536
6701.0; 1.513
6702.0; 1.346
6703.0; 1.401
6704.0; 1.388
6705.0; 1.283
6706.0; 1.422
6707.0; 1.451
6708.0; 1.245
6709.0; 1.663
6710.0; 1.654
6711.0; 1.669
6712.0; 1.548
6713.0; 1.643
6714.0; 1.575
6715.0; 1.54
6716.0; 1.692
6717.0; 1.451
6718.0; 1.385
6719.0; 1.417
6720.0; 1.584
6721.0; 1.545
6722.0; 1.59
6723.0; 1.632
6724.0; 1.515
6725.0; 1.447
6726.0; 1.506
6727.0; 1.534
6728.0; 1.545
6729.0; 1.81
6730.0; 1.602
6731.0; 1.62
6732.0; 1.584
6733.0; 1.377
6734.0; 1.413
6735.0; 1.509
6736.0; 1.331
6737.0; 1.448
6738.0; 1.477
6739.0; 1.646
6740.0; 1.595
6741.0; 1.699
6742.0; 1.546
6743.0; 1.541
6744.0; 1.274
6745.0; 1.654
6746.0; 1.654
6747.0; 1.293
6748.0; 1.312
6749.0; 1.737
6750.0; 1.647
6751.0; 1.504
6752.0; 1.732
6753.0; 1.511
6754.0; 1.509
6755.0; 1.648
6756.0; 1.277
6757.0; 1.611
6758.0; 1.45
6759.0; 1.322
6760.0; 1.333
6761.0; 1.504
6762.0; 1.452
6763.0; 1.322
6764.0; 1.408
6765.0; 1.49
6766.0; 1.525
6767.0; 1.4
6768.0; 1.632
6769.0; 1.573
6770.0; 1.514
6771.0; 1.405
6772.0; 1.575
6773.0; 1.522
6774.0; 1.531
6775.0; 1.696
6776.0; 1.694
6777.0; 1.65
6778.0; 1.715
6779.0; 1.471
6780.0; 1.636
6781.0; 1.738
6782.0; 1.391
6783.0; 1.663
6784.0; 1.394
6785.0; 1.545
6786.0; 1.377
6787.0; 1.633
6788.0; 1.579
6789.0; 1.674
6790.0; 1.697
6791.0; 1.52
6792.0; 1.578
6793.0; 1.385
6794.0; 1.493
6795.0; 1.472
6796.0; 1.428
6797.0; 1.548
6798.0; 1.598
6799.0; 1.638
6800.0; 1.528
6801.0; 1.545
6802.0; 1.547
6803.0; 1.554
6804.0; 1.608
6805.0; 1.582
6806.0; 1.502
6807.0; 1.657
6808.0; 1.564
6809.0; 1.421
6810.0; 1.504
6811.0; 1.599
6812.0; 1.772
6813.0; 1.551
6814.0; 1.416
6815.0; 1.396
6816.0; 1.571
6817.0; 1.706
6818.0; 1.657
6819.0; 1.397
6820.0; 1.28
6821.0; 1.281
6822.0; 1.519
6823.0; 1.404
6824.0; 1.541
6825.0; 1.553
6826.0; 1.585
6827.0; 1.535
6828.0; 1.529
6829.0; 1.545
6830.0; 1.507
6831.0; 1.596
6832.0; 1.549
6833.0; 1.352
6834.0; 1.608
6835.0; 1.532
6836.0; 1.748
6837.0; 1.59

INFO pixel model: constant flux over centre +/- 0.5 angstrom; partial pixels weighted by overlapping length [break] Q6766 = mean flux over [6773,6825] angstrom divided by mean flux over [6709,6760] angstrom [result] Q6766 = 1.01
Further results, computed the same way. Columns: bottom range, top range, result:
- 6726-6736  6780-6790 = 1.02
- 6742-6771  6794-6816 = 1.03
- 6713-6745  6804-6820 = 1.01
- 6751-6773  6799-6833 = 1.03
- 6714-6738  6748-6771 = 0.98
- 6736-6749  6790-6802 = 1.01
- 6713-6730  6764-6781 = 1.01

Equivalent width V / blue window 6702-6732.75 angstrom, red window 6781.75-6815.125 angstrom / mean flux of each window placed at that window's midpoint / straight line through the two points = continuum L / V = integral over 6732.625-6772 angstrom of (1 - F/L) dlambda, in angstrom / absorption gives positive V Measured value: 1.0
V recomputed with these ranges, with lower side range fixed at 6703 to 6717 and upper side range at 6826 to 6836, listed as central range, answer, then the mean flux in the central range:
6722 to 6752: -0.3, 1.54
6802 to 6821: 0.0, 1.53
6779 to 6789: -0.1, 1.55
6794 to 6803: 0.0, 1.54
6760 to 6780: 0.0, 1.53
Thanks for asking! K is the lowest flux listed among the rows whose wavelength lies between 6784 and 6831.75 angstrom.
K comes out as 1.28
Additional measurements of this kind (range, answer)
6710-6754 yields 1.274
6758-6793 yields 1.322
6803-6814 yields 1.416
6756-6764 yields 1.277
